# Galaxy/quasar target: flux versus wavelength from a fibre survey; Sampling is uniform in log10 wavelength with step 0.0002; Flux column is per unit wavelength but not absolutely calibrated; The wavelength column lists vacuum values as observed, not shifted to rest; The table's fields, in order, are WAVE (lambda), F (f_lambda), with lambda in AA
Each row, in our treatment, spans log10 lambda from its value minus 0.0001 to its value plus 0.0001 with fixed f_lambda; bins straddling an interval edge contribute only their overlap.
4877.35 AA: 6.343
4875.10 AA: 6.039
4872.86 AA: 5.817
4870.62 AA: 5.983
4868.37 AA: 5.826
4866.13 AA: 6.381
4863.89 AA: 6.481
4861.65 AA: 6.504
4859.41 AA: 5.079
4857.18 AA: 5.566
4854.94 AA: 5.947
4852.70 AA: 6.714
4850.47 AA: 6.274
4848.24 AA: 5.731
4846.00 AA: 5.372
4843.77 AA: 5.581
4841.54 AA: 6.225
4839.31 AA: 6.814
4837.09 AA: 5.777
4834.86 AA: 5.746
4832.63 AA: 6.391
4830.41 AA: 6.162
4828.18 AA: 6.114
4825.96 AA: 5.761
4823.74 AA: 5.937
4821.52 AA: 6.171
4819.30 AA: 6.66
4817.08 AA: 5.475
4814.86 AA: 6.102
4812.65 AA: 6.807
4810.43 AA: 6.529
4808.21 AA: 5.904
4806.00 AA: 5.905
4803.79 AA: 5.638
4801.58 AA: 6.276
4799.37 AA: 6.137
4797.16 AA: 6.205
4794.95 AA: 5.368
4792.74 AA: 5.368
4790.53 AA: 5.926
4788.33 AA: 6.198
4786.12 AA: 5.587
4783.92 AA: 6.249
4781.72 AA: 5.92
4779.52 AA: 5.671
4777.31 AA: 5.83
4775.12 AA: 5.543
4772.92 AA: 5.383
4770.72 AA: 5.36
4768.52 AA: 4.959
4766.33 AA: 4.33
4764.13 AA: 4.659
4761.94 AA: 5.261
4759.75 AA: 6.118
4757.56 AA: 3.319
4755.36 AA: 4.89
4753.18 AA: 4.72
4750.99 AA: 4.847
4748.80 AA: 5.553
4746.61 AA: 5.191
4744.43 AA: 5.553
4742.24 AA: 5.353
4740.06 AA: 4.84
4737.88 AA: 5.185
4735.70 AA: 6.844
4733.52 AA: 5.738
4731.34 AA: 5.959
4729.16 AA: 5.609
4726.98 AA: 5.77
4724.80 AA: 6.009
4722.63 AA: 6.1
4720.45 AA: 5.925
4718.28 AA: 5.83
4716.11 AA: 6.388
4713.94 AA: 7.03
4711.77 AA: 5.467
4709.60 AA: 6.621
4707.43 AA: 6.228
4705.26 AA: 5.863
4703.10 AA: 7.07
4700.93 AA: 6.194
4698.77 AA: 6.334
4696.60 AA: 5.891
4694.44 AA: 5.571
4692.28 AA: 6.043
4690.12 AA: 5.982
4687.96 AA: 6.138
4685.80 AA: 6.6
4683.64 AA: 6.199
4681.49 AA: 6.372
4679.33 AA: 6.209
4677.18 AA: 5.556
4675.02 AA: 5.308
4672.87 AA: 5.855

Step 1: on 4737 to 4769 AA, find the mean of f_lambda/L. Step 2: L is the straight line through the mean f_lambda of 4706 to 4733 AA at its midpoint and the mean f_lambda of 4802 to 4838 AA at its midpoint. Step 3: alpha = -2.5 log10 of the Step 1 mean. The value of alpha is 0.21 mag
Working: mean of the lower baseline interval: 6.07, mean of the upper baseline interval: 6.07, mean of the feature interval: 4.98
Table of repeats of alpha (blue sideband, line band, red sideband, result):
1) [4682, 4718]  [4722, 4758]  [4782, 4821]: 0.139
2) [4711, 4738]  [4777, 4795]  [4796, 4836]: 0.049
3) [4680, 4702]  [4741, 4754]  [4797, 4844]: 0.176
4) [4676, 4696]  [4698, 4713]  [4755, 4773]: -0.088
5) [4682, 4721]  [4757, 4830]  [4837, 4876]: 0.063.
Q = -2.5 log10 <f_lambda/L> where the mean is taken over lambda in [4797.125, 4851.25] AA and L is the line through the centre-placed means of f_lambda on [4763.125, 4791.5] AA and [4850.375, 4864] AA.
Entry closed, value -0.05 mag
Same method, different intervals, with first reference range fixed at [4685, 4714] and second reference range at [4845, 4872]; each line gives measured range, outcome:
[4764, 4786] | 0.12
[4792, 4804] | 0.04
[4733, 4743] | 0.10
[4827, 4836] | -0.01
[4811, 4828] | -0.02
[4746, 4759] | 0.27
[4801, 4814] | -0.02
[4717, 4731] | 0.05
